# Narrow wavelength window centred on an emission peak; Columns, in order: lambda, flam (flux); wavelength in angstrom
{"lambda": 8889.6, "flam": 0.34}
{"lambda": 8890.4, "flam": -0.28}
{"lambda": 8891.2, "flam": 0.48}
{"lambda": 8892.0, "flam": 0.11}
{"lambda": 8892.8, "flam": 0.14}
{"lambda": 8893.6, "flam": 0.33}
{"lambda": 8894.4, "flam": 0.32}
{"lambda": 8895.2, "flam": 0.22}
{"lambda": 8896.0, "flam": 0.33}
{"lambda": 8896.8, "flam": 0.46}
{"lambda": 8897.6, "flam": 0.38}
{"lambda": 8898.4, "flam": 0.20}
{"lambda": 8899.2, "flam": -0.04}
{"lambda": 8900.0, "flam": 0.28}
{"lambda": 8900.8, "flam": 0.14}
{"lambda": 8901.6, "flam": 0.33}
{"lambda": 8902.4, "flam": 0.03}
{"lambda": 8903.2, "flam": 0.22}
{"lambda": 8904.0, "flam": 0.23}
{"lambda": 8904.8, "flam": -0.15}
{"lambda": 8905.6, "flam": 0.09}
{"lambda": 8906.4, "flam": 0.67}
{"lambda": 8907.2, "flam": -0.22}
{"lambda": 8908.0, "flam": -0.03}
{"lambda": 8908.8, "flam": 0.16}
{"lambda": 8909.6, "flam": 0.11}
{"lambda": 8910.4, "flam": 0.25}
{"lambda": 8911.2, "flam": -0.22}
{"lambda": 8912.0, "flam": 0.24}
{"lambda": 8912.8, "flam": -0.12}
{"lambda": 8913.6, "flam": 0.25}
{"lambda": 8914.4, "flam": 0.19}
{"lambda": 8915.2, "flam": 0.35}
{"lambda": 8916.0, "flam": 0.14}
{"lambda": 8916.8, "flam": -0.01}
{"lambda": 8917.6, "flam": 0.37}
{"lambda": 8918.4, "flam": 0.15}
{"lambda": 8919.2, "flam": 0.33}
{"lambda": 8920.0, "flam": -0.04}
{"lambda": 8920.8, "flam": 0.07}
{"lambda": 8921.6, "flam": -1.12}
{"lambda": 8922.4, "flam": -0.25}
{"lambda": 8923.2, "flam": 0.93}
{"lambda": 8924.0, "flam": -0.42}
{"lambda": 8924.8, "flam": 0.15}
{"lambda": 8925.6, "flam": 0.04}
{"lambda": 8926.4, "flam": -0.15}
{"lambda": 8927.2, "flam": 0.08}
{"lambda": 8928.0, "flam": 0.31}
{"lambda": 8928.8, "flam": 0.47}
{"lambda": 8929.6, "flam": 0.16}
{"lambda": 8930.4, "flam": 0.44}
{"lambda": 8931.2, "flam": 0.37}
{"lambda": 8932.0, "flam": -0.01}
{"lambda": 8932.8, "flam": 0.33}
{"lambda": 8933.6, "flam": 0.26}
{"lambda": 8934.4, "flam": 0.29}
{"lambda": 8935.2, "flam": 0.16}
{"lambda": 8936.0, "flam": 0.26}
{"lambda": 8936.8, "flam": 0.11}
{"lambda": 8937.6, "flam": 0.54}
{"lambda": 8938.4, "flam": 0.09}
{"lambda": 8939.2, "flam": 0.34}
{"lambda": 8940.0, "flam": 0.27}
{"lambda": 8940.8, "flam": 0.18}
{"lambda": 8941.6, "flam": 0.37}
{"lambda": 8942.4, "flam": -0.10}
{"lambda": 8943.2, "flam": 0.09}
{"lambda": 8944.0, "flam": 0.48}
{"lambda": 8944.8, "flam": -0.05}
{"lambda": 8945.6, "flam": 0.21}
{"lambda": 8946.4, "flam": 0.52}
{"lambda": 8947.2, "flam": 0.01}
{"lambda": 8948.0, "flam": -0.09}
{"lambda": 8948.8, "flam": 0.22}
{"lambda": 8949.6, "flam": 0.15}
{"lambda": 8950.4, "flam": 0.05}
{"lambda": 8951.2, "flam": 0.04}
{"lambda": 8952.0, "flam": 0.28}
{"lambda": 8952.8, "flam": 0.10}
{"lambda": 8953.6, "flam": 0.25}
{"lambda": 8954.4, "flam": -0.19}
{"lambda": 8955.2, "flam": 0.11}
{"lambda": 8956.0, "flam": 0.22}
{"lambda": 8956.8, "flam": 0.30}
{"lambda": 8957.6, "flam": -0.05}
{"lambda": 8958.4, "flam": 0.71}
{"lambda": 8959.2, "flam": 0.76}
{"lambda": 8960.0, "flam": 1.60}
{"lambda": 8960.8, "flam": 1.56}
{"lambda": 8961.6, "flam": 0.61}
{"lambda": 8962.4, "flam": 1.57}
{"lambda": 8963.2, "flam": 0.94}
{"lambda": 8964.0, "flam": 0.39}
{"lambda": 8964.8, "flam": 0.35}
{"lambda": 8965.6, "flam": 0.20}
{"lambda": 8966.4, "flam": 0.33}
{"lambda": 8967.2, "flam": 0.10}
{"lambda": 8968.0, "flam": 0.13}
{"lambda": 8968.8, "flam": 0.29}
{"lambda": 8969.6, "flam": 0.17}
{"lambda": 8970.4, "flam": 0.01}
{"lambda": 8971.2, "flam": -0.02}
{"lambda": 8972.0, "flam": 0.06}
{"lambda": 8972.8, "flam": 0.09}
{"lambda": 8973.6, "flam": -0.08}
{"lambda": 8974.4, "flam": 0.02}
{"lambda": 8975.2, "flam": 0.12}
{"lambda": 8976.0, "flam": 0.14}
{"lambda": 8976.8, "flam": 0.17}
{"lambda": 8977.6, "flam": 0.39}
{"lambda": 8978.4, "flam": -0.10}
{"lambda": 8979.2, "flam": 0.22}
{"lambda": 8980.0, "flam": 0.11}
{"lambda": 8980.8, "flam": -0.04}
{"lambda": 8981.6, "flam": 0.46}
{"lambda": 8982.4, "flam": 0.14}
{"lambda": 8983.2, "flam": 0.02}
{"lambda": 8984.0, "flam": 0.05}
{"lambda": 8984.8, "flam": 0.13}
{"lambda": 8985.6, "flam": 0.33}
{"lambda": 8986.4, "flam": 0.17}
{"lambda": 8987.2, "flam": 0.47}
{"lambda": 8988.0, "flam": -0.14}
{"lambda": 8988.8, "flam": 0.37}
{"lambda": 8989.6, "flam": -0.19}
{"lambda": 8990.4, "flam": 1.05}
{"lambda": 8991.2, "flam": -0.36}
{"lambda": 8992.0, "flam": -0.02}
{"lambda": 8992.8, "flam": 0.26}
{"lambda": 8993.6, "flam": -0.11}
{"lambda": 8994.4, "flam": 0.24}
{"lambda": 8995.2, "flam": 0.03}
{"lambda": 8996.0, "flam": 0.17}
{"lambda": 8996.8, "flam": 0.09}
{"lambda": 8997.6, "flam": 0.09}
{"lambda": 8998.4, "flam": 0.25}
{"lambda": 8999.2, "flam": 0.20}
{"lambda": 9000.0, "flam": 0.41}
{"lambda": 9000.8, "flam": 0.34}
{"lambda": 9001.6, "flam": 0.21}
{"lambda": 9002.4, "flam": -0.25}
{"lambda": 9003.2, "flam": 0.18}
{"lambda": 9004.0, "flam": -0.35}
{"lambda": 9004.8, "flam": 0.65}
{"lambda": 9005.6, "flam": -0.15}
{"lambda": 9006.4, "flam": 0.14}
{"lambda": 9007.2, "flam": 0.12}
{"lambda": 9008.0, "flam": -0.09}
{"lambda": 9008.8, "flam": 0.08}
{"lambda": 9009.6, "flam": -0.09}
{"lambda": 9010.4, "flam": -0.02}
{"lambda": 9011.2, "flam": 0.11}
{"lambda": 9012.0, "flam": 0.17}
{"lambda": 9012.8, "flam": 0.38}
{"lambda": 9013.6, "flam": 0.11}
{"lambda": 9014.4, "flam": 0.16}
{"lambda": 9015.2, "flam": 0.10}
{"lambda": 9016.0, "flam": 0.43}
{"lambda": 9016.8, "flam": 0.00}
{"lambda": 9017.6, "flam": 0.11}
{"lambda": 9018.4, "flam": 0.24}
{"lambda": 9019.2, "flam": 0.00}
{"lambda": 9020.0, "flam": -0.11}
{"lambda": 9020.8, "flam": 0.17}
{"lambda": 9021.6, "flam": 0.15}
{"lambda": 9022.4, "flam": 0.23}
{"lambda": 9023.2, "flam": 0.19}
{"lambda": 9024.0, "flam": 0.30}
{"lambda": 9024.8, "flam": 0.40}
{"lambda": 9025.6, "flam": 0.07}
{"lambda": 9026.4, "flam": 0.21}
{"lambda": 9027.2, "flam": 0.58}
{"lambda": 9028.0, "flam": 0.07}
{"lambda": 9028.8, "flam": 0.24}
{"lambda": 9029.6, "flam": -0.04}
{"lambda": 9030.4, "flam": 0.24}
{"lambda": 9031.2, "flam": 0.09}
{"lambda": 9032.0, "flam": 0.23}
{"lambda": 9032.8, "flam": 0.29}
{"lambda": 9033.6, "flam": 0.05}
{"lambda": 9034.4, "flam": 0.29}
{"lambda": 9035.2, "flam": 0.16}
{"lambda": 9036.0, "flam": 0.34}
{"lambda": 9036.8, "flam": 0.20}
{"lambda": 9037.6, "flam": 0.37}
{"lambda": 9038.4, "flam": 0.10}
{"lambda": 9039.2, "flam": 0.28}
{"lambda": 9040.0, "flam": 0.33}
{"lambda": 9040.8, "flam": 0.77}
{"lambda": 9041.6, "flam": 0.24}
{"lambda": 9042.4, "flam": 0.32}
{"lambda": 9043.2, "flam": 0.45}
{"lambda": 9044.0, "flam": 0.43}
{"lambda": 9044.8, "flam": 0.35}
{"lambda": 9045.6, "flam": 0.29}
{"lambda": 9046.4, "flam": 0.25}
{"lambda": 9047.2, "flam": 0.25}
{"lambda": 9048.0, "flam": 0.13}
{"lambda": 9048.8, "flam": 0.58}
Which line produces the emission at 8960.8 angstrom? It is H-beta 4861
